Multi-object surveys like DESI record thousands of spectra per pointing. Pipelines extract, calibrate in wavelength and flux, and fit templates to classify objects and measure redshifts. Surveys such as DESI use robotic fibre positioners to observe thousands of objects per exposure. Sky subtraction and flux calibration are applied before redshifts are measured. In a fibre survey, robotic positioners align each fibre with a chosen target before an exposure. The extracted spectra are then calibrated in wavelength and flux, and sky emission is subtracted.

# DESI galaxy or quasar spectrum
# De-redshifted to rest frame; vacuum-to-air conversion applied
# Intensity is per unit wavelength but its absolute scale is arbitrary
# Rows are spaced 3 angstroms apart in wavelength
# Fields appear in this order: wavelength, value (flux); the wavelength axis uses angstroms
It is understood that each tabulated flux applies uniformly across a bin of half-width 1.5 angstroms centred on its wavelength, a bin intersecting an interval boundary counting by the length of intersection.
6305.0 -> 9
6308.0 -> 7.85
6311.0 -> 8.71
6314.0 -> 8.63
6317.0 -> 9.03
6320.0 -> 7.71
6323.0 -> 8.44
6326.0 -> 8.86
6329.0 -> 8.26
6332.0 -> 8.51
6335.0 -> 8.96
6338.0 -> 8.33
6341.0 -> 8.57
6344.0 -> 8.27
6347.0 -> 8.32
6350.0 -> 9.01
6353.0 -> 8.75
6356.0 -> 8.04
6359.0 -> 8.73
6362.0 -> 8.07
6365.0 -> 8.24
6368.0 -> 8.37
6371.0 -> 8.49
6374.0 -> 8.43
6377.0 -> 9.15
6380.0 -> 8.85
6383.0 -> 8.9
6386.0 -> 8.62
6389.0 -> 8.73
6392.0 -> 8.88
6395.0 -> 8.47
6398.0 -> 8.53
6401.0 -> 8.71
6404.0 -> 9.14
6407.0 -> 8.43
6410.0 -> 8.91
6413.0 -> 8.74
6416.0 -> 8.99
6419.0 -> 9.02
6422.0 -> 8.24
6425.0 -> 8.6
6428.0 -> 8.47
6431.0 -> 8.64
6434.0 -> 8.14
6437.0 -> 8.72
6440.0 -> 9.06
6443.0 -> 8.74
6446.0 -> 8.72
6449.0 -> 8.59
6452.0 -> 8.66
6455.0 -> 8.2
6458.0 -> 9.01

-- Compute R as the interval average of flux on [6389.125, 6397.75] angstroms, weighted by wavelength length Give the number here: 8.66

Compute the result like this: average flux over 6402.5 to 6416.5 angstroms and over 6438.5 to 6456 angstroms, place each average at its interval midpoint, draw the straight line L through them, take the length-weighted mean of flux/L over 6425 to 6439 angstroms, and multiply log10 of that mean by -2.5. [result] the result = 0.03 mag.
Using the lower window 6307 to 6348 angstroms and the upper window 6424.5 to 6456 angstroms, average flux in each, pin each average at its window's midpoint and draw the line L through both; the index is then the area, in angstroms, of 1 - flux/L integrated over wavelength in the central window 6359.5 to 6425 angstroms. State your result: -0.9 angstroms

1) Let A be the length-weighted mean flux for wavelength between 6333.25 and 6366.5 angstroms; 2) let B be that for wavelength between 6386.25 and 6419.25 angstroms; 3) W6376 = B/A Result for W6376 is 1.0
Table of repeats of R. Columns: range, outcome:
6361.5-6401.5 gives 8.61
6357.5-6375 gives 8.39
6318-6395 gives 8.54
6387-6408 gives 8.7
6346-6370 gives 8.44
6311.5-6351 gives 8.53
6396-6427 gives 8.72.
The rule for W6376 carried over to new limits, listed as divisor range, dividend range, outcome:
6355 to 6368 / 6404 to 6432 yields 1.05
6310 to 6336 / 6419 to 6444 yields 1.00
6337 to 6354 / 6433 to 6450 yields 1.02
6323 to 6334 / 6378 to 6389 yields 1.03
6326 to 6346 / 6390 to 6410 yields 1.02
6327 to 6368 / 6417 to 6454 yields 1.02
